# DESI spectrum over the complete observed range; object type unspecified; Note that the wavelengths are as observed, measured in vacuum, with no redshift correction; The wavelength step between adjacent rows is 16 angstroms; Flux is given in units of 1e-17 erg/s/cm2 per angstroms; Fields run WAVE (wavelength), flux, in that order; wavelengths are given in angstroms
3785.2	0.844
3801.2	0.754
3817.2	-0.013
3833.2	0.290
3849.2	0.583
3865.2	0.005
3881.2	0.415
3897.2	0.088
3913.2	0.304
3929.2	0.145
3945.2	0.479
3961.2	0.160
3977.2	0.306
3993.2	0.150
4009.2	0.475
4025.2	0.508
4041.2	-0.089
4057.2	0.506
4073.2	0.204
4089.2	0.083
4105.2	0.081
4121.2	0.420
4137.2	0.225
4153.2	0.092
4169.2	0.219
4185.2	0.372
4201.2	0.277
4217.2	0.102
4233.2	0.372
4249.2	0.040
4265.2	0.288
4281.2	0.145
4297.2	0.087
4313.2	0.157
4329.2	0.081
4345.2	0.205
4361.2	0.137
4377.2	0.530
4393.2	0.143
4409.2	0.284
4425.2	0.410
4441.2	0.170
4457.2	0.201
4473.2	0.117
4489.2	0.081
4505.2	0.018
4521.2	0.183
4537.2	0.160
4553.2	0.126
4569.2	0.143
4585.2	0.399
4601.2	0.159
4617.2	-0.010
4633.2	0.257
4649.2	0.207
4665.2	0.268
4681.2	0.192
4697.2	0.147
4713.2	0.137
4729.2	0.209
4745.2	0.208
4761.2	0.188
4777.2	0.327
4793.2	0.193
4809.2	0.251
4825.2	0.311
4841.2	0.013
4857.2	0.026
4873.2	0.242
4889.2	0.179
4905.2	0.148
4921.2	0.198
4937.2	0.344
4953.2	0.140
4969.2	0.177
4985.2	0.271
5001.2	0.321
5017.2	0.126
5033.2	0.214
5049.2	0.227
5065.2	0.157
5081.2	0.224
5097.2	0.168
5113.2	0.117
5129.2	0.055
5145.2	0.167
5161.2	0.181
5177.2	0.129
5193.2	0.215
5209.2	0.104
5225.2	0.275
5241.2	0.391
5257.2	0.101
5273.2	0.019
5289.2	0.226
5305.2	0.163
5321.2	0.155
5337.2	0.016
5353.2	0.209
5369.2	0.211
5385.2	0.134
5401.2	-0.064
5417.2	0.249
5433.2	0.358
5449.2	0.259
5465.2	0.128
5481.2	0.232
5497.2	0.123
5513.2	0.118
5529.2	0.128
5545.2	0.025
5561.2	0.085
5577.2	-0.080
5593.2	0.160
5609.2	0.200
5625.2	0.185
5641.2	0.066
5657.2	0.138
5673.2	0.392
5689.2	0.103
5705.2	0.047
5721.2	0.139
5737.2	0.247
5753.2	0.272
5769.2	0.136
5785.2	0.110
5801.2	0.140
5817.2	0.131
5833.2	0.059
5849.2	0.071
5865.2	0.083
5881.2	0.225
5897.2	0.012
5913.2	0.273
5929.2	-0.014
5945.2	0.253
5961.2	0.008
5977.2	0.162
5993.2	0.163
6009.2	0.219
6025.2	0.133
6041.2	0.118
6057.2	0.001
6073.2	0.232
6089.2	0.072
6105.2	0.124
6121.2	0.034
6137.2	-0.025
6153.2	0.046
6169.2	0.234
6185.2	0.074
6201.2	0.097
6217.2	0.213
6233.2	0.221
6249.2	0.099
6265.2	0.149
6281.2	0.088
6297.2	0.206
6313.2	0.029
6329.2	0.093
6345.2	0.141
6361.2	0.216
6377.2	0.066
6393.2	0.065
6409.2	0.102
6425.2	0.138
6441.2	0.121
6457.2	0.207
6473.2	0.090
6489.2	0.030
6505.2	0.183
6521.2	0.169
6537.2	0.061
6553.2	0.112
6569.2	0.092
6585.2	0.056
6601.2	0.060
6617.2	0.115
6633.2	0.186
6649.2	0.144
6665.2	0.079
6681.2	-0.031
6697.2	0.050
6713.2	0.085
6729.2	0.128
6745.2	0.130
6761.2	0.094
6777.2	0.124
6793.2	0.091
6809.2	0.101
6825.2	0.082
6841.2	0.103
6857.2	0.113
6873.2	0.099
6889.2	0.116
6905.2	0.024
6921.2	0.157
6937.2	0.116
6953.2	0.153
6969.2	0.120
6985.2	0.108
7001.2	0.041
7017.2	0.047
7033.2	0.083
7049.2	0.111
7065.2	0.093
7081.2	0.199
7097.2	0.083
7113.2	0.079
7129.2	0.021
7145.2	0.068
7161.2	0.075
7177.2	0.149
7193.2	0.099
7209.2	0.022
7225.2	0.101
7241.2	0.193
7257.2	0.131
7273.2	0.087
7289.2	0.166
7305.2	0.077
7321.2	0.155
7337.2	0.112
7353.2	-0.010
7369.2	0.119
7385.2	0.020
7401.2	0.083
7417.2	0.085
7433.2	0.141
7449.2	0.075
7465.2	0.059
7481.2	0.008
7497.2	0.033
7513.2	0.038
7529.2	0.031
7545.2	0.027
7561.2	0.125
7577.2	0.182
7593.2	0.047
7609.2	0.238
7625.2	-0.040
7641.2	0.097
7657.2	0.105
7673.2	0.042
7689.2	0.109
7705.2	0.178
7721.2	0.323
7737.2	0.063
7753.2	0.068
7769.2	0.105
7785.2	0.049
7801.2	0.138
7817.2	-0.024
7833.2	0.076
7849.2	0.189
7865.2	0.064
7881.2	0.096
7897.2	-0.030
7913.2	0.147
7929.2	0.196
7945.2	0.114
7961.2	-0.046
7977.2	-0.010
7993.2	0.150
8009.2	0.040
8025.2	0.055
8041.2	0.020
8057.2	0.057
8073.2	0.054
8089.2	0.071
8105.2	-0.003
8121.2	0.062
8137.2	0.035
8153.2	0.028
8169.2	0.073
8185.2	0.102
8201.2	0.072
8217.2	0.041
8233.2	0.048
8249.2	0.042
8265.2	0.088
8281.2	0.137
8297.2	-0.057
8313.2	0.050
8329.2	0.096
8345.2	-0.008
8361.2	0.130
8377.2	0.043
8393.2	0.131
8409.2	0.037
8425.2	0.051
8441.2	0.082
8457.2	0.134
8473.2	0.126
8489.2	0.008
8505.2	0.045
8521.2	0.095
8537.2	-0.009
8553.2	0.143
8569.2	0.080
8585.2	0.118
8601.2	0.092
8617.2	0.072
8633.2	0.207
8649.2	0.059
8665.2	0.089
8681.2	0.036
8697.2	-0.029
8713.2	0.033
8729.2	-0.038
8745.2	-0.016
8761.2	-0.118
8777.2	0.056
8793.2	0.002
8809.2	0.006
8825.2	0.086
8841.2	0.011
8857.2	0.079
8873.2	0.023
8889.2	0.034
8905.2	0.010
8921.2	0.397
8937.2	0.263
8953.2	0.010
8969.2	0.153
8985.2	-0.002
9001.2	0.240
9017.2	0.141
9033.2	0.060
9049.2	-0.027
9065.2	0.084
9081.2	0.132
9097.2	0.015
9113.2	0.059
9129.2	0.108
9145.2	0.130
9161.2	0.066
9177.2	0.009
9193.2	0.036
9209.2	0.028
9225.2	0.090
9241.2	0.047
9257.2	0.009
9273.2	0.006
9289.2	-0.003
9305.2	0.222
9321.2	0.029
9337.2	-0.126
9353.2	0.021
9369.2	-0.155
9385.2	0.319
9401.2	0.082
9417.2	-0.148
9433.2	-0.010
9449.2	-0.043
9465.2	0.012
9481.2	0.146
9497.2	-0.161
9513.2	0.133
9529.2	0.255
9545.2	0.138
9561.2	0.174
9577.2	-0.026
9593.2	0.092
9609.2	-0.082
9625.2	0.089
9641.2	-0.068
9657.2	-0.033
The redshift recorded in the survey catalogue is 1.394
